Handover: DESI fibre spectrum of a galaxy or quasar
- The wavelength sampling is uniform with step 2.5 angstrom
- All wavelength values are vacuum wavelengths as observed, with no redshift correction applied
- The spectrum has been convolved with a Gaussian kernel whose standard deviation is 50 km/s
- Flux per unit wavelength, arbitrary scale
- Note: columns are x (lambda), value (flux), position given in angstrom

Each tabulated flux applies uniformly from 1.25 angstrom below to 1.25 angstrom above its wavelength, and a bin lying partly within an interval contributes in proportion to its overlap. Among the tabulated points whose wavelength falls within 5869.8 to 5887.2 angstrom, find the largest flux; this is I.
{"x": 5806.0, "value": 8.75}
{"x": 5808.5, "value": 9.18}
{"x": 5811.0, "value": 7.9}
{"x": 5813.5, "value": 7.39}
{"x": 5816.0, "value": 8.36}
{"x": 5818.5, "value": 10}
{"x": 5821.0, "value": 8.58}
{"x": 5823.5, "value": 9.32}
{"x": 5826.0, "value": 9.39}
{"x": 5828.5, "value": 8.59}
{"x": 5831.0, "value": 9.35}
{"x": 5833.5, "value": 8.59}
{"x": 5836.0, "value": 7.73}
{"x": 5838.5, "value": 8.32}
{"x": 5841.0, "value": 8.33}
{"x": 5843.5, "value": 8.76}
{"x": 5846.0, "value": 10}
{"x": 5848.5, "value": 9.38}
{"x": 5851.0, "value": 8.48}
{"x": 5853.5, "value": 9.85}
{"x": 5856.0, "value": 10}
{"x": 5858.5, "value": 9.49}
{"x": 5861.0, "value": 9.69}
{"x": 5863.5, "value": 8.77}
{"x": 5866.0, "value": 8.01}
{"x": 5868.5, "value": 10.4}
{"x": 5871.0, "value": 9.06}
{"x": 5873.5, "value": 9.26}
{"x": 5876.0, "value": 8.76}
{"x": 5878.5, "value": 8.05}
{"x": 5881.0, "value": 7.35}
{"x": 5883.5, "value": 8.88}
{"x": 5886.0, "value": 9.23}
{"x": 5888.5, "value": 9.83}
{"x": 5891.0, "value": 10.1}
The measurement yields 9.26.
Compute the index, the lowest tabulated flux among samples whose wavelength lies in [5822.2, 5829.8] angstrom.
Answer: 8.59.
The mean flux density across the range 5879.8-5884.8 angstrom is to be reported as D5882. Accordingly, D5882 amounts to 8.13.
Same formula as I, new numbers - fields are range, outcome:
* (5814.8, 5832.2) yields 10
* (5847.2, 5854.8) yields 9.85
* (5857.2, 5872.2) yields 10.4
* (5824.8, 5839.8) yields 9.39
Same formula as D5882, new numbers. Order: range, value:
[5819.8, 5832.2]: 9.05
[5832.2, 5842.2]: 8.25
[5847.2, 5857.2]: 9.43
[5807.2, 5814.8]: 8.16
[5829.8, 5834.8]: 8.95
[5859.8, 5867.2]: 8.82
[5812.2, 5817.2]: 7.87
